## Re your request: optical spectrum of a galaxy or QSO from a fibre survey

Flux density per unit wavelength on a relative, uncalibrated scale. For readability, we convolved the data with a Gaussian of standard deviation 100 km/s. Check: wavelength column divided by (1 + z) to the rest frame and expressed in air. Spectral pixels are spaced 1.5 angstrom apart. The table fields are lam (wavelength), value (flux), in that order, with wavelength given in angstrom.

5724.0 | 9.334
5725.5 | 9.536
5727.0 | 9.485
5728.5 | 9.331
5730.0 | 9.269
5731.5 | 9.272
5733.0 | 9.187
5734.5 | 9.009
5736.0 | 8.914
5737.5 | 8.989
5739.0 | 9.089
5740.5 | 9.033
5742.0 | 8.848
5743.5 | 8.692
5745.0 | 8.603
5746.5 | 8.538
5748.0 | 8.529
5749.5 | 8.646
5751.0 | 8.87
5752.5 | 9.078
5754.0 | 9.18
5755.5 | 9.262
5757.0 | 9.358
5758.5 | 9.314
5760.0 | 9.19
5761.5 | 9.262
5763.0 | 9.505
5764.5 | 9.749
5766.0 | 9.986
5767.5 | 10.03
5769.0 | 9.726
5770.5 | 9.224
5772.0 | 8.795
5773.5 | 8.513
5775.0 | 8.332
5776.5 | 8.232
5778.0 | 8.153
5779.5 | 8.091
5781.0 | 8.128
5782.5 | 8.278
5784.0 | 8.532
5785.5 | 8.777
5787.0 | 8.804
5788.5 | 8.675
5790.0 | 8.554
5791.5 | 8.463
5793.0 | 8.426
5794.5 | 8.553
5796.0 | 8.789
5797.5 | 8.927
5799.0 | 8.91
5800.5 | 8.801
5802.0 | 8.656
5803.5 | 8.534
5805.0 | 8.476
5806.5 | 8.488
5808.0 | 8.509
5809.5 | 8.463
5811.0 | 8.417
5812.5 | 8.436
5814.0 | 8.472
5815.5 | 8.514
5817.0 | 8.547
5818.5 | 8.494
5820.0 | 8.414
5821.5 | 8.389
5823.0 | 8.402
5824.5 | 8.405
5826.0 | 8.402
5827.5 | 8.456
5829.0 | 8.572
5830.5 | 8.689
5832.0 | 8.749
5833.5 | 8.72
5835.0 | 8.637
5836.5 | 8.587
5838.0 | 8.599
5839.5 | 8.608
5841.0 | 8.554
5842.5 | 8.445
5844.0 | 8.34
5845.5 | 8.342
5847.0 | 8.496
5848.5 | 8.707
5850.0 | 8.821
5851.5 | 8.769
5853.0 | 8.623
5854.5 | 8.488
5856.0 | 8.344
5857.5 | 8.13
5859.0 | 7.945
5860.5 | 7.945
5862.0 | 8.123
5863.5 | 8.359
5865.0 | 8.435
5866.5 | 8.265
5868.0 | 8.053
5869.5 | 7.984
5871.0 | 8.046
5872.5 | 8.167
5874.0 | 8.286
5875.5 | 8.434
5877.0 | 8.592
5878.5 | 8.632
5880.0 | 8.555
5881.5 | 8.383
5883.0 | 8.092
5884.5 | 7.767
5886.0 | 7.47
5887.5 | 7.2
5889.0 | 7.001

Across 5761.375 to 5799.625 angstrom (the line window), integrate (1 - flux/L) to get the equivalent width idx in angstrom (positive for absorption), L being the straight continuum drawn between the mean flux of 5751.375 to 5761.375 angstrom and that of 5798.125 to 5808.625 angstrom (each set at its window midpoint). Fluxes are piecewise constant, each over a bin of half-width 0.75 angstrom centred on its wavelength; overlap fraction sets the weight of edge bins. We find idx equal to 0.4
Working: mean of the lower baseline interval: 9.22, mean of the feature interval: 8.82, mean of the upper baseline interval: 8.63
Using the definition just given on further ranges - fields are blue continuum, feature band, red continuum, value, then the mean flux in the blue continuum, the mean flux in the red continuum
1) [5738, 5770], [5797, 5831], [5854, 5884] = 0.6 angstrom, 9.17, 8.26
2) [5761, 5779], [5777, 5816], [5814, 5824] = 1.0 angstrom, 9.11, 8.46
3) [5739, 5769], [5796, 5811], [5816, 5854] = 0.3 angstrom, 9.15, 8.55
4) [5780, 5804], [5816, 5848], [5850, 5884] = -0.3 angstrom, 8.61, 8.31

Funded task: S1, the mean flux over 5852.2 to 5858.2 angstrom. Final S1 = 8.4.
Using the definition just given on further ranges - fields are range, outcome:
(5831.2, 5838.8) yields 8.66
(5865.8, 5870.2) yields 8.1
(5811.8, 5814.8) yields 8.46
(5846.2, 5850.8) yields 8.67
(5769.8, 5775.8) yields 8.71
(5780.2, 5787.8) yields 8.5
